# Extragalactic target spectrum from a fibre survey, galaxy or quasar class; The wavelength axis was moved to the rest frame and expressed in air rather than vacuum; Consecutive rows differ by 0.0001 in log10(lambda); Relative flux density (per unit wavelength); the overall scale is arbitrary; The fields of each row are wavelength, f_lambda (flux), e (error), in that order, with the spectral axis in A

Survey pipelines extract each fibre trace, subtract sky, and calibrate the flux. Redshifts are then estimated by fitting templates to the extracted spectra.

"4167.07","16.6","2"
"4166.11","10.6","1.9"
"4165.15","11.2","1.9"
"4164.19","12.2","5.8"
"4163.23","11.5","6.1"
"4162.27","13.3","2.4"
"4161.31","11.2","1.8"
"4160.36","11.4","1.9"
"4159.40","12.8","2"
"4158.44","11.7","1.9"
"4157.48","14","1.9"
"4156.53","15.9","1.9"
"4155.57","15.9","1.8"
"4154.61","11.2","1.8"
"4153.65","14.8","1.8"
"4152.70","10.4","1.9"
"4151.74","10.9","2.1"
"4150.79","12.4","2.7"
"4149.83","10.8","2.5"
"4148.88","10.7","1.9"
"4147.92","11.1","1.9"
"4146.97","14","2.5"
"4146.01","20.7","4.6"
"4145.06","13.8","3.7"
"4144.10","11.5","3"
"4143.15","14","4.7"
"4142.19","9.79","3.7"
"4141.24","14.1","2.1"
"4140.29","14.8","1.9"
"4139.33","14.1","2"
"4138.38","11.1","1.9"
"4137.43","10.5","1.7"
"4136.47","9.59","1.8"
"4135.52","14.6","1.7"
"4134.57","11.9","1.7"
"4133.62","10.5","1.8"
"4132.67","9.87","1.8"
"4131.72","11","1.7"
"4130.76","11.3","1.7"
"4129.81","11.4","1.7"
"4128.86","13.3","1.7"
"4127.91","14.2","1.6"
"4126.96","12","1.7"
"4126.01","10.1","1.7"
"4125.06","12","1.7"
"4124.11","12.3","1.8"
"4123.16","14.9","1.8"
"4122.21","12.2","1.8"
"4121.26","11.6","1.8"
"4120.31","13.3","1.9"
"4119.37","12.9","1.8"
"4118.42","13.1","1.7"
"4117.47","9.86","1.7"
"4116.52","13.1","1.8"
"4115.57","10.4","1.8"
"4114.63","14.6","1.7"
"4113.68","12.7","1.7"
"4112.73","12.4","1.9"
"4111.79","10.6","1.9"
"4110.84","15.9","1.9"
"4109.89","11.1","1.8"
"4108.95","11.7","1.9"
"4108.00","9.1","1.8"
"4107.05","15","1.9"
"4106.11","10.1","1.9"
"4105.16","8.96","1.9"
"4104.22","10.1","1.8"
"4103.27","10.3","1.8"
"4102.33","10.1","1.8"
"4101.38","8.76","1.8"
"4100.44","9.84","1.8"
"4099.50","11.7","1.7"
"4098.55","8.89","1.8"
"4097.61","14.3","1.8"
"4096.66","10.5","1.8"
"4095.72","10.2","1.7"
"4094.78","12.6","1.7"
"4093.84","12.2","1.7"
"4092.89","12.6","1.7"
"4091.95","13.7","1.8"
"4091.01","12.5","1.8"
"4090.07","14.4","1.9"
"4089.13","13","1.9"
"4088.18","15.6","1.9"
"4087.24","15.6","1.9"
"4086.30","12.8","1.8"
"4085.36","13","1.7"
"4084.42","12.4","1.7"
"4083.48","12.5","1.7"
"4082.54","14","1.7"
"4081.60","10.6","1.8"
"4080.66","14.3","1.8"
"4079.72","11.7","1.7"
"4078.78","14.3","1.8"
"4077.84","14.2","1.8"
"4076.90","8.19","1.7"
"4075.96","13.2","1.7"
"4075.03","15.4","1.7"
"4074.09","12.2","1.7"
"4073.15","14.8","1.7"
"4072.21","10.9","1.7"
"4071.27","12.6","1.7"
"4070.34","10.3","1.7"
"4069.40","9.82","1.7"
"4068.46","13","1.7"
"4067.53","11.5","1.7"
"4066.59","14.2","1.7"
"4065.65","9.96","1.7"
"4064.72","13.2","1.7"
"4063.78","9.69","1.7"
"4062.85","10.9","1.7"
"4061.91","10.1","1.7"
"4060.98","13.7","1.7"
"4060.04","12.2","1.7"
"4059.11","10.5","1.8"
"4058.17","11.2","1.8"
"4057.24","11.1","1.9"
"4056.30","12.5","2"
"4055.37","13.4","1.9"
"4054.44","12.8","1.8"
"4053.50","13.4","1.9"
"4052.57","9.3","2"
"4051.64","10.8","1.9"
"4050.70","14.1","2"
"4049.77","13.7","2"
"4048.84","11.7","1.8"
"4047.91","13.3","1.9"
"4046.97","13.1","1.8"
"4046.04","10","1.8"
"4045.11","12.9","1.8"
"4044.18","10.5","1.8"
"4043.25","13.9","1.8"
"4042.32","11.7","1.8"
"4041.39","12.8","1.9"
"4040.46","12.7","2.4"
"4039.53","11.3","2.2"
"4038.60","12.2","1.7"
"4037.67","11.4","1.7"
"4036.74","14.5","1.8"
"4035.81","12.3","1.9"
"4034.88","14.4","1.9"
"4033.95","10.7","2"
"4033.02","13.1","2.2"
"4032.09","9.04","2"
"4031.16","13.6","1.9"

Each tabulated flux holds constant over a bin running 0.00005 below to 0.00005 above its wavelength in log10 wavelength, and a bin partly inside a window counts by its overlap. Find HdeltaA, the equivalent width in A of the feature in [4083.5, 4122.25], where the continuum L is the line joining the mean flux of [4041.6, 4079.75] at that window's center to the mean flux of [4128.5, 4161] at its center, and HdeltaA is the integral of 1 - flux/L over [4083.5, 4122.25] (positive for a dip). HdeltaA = 0.8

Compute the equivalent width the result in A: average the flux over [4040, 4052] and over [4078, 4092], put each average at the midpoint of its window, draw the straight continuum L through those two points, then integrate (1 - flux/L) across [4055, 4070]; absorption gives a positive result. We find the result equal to 1.35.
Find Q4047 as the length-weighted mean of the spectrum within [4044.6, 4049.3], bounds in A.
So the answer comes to 12.2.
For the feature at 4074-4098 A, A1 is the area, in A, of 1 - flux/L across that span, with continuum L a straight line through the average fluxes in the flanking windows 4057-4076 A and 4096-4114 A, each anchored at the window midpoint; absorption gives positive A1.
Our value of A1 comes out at -2.9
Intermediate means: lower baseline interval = 11.9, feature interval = 12.9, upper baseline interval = 11.1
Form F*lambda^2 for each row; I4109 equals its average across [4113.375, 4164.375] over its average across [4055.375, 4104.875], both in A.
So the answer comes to 1.1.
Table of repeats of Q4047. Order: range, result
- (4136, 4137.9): 10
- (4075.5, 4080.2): 12.3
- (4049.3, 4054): 12.3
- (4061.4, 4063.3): 10.6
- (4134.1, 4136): 13.3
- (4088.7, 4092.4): 13.4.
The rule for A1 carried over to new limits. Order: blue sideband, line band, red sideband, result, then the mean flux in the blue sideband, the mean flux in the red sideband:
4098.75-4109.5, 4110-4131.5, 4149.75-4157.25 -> -2.15 A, 10.5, 12.9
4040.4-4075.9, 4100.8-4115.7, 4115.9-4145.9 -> 1.06 A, 12.1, 12.3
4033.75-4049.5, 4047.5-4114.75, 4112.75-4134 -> 0.81 A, 12.4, 12.1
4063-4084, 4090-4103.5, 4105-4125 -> 0.89 A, 12.3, 12.2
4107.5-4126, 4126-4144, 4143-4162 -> 0.80 A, 12.2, 12.9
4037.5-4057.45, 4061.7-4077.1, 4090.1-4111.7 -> 0.06 A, 12.2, 11.4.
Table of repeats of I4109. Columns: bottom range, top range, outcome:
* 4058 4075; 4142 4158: 1.16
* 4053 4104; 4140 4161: 1.11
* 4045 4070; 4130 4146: 1.07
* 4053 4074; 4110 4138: 1.05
